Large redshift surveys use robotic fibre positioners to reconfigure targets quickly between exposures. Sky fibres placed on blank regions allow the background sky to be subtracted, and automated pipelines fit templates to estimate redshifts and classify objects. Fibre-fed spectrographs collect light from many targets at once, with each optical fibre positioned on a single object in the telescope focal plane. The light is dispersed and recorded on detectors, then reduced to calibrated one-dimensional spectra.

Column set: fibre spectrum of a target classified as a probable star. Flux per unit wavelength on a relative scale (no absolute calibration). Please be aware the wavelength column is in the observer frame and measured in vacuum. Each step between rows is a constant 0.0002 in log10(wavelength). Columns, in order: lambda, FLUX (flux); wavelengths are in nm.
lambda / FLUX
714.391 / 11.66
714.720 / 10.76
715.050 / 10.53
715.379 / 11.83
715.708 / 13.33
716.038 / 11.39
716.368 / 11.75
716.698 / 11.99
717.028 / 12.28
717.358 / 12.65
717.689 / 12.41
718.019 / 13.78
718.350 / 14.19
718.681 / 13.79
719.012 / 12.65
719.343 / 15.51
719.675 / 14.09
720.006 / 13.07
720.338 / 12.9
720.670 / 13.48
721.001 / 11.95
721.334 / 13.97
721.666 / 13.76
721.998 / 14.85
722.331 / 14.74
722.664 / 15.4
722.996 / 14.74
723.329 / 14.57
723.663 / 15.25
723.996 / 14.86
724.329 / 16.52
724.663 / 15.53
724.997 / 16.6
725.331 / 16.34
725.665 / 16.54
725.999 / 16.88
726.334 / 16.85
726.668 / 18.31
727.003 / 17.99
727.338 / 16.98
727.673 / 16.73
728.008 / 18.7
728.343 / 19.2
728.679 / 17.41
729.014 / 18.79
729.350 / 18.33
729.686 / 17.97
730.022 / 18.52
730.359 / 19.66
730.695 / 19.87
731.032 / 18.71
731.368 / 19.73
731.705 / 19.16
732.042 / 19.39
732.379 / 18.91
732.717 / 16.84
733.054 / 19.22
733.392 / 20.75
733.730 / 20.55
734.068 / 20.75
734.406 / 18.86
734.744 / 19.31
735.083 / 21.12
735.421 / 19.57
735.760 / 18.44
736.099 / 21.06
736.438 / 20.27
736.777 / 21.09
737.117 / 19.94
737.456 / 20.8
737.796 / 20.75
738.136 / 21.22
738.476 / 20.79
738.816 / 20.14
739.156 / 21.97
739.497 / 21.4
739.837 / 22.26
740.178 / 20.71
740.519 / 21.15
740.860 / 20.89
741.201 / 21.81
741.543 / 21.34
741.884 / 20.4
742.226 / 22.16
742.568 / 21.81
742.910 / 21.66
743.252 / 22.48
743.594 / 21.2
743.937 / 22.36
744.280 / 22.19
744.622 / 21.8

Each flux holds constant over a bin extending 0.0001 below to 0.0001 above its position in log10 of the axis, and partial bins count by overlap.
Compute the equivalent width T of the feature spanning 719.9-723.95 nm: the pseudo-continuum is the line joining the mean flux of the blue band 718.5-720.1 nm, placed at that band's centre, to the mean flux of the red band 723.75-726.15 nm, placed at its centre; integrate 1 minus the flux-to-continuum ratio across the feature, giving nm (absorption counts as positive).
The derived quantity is 0.23 nm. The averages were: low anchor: 13.9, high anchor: 16.2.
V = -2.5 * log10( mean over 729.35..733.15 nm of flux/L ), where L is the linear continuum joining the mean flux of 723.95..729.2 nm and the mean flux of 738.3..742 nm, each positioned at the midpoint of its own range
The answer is -0.02 mag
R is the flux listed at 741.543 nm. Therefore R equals 21.34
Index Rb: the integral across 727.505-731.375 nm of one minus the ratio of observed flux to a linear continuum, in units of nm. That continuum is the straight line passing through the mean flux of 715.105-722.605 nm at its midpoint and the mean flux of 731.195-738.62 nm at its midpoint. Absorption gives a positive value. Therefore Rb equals -0.21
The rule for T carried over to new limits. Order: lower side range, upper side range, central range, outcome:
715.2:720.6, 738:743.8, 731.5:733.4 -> -0.064 nm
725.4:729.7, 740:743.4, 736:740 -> -0.100 nm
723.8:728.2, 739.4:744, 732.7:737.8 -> -0.110 nm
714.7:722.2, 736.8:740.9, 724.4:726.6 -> -0.112 nm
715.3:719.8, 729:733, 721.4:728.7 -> 0.006 nm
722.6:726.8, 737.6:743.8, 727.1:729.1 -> -0.090 nm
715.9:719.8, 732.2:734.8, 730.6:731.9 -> -0.060 nm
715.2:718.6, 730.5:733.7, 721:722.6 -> 0.064 nm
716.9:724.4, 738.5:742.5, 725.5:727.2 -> -0.132 nm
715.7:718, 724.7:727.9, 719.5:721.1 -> 0.095 nm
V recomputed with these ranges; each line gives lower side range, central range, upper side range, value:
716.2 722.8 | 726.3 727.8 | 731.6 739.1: -0.056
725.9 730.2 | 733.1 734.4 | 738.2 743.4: -0.046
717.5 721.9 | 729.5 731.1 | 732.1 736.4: -0.057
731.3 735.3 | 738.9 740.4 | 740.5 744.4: -0.025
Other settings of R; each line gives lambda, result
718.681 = 13.79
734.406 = 18.86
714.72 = 10.76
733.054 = 19.22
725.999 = 16.88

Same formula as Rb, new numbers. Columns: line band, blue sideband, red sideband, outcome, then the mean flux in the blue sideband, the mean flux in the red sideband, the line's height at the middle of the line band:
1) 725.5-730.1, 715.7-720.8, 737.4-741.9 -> -0.307 nm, 13.1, 21.2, 16.7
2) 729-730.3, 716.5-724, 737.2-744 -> -0.091 nm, 13.7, 21.3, 17.3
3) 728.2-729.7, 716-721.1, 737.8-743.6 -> -0.125 nm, 13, 21.4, 17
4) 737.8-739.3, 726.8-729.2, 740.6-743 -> -0.027 nm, 18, 21.4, 20.6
